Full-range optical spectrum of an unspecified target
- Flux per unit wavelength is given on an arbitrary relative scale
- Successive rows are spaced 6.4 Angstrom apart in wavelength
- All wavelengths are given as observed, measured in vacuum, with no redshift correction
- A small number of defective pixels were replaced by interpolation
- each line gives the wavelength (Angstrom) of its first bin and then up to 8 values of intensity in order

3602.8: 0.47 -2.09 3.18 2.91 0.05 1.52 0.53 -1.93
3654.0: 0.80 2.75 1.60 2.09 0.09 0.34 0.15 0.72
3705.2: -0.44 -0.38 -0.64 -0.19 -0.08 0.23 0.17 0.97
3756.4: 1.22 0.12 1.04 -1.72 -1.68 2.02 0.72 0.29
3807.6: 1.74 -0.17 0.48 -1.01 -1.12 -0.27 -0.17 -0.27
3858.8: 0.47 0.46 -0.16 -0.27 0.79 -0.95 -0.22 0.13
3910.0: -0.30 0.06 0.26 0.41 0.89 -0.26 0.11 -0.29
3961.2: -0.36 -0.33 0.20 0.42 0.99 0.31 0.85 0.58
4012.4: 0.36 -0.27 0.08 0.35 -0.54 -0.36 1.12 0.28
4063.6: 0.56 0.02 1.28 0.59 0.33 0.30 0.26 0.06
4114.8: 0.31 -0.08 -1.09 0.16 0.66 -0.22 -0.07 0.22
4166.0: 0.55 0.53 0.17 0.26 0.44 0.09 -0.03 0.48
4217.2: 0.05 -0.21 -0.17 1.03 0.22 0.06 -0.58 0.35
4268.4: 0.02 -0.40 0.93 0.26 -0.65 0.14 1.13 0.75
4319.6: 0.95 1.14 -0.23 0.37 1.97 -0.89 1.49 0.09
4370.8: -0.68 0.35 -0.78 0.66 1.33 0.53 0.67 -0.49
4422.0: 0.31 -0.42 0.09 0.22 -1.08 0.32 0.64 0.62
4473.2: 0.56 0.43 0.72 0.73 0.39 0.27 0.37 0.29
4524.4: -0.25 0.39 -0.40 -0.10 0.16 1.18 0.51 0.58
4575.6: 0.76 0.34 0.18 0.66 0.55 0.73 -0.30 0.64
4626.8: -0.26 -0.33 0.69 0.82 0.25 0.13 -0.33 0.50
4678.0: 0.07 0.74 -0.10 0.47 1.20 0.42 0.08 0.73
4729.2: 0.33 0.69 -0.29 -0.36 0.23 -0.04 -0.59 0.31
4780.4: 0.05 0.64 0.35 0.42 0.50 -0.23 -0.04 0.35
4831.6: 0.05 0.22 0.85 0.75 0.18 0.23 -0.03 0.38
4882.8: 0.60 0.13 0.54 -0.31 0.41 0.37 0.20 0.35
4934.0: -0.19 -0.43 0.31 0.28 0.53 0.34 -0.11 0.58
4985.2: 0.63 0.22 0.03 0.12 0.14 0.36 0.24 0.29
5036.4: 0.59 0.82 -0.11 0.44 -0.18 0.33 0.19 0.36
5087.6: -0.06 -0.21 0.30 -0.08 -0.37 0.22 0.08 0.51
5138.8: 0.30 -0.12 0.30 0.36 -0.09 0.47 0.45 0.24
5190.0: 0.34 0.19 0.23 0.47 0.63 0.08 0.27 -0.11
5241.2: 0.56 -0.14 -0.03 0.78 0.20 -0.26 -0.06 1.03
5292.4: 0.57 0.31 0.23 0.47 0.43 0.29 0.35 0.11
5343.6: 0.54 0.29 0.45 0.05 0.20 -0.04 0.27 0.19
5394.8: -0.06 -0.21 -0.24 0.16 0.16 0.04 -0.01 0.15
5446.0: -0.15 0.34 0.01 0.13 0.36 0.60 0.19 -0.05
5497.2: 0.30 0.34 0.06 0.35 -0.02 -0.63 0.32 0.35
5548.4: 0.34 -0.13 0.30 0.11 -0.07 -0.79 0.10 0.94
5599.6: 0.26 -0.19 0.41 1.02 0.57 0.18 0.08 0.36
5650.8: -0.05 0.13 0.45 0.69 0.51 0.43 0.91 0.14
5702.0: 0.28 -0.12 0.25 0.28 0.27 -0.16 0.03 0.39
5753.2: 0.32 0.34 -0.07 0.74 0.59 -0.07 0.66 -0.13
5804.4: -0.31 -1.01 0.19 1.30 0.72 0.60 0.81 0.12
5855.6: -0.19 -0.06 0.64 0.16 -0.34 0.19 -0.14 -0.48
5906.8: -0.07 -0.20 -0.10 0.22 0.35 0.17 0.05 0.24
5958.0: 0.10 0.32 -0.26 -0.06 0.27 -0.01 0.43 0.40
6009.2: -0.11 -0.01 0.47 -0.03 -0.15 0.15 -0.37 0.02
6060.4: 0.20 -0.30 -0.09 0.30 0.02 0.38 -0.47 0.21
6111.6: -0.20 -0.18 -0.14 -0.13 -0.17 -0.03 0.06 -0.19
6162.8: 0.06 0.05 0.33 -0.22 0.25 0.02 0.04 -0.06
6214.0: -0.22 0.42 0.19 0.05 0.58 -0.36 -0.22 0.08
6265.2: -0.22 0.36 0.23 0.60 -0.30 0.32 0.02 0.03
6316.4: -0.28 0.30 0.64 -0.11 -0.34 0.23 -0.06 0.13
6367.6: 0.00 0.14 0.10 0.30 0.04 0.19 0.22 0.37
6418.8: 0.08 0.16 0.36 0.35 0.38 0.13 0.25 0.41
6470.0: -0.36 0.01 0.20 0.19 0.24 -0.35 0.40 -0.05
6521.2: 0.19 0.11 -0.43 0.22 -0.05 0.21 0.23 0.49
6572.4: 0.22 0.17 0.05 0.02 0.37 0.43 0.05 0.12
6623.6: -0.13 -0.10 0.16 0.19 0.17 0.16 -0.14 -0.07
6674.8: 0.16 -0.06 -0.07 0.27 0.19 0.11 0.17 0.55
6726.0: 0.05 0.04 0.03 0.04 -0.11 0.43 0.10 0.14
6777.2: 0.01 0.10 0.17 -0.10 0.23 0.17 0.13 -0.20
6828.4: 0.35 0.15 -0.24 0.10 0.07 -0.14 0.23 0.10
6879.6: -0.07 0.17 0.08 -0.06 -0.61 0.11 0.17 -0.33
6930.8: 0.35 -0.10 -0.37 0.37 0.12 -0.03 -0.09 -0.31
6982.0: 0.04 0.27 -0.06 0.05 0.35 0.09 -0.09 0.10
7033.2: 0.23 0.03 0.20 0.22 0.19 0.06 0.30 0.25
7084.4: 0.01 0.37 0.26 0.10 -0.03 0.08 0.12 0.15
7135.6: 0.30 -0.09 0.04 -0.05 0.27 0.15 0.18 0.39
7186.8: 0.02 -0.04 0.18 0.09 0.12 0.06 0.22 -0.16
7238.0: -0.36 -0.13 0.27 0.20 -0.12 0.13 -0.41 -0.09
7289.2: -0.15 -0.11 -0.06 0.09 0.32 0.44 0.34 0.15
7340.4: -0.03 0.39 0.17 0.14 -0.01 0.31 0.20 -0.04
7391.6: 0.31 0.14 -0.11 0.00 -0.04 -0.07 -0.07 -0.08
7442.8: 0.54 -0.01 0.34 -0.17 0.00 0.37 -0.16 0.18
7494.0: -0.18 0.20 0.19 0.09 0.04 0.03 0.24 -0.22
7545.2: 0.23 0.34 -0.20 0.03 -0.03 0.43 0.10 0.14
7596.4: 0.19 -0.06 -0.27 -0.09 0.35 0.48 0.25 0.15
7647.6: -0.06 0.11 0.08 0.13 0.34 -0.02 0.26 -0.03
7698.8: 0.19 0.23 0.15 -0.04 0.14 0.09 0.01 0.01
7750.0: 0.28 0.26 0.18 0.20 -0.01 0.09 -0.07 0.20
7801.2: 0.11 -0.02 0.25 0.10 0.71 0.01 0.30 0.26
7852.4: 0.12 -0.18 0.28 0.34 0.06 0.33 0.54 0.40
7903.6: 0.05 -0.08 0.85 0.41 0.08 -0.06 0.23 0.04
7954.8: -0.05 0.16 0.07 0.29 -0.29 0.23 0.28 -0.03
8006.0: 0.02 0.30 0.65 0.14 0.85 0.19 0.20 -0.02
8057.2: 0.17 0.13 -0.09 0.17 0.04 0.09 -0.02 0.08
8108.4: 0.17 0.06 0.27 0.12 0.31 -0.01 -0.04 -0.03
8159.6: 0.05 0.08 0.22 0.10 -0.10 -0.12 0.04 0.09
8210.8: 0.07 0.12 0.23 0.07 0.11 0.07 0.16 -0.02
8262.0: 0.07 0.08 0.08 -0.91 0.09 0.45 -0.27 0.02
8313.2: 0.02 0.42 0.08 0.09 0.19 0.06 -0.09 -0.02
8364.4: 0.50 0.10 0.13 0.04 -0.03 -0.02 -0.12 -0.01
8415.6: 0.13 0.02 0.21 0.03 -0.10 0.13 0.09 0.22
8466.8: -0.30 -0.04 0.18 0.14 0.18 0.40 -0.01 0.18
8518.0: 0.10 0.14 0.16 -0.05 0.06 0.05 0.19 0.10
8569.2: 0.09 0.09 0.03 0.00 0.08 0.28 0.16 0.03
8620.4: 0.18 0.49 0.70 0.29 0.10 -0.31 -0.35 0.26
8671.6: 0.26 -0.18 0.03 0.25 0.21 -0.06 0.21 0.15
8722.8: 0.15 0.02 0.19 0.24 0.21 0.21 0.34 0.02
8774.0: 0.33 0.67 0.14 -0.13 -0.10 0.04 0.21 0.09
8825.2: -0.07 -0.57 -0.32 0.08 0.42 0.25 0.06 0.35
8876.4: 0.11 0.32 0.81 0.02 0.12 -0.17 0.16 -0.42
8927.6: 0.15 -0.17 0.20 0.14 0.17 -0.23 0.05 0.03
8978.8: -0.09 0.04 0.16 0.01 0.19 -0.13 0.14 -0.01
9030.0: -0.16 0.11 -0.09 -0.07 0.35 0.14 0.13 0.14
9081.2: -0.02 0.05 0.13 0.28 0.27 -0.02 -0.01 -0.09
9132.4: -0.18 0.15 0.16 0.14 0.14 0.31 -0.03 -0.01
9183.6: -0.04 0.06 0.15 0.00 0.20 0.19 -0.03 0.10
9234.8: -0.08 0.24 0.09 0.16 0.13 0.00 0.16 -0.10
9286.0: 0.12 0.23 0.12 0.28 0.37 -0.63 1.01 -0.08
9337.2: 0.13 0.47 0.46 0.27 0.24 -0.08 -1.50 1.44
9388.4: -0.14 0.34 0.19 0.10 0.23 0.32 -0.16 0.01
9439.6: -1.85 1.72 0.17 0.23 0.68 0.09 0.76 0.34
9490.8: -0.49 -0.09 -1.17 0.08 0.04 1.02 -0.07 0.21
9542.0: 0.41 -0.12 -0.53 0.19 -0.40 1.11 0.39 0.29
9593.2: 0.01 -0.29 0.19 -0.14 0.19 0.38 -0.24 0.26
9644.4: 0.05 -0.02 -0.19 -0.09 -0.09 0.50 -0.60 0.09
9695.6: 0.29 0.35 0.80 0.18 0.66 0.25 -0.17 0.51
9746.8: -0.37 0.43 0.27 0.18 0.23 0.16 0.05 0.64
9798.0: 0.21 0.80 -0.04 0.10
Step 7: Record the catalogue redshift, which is 0.480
